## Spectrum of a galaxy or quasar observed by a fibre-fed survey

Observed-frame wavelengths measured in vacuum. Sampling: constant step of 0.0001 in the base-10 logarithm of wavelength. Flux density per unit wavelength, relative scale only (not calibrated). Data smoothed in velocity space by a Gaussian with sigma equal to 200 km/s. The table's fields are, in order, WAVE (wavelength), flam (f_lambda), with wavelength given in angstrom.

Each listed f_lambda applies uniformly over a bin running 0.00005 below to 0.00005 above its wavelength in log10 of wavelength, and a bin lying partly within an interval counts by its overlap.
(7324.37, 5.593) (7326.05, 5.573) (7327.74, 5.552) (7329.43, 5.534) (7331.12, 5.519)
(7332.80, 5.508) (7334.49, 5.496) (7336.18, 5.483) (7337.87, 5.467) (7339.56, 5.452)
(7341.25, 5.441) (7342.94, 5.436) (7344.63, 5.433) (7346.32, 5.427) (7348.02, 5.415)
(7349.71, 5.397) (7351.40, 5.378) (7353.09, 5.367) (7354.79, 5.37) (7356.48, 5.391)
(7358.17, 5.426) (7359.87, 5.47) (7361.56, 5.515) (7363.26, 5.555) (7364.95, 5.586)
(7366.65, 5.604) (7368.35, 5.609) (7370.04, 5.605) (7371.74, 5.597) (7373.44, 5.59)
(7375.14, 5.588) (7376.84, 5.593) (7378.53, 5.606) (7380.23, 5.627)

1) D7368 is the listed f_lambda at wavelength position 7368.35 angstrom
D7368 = 5.609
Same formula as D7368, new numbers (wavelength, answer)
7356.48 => 5.391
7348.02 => 5.415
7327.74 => 5.552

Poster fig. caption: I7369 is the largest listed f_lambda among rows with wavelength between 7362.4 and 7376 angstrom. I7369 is 5.609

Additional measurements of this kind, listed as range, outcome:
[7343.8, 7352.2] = 5.433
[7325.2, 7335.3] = 5.573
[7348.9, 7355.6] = 5.397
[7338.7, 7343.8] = 5.452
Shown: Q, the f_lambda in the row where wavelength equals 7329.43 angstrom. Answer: 5.534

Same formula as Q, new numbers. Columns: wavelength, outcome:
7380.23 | 5.627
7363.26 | 5.555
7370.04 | 5.605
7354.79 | 5.37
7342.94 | 5.436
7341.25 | 5.441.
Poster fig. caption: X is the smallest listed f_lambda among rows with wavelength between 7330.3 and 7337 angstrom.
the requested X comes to 5.483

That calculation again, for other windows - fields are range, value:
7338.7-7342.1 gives 5.441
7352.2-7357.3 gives 5.367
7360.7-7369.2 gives 5.515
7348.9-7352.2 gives 5.378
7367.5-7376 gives 5.588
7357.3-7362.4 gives 5.426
